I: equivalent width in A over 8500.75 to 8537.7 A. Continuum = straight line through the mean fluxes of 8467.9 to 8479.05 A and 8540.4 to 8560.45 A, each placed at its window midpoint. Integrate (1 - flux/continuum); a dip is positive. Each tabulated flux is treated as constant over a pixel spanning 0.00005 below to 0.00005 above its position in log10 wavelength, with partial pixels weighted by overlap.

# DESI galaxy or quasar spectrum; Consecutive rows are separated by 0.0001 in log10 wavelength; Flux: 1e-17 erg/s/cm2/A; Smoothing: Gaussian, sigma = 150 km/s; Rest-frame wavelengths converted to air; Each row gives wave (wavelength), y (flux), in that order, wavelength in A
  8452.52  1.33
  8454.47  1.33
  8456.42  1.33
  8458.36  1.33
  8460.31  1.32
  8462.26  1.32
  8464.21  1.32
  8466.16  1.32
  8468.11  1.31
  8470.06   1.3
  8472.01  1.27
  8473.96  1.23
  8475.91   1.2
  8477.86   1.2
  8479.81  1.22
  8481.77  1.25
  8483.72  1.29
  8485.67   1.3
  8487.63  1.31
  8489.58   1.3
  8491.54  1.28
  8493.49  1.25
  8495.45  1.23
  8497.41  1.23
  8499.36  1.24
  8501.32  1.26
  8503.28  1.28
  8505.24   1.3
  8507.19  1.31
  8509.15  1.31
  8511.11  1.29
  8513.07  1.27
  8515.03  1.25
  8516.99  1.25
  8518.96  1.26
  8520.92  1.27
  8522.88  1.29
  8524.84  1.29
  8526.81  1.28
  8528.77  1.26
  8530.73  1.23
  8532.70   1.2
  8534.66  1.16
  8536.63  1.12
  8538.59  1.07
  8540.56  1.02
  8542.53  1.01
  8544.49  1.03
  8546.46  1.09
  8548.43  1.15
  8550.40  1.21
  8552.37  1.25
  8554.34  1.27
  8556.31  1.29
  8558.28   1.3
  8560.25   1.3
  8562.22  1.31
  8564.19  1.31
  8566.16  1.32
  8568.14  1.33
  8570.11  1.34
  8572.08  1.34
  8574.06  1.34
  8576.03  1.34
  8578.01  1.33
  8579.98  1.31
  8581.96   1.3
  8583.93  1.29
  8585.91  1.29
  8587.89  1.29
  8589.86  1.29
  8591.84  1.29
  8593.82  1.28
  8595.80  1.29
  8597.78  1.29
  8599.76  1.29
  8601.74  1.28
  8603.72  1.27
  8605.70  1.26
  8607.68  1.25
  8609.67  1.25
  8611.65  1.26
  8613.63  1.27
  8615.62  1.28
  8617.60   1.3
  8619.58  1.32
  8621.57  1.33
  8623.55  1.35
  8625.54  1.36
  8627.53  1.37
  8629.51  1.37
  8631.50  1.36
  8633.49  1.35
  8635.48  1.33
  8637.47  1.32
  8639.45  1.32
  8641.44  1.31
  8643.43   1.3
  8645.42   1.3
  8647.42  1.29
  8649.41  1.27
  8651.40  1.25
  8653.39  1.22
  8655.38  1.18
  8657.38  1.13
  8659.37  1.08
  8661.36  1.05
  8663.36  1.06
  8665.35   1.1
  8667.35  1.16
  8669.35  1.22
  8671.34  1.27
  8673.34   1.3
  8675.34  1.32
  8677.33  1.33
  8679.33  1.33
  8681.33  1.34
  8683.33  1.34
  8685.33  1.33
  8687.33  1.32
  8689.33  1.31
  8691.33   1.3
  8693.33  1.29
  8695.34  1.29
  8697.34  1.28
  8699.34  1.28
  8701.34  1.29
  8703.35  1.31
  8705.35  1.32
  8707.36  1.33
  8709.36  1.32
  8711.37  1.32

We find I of -1.6 A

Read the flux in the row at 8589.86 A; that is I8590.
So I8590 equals 1.29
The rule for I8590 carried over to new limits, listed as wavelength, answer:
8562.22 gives 1.31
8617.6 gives 1.3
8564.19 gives 1.31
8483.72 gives 1.29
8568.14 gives 1.33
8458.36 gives 1.33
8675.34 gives 1.32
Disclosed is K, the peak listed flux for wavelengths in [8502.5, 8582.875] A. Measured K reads 1.34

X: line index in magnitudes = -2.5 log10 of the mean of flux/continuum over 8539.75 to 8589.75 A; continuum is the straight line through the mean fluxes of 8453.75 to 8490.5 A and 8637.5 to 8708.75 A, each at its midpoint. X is 0.02 mag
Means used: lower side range 1.29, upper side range 1.26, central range 1.26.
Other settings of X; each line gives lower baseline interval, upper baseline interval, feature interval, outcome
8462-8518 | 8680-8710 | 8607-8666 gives 0.03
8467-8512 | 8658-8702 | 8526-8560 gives 0.08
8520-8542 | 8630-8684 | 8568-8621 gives -0.06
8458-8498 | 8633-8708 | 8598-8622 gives -0.01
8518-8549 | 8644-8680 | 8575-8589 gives -0.11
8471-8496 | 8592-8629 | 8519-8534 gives 0.01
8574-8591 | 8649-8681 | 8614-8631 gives -0.06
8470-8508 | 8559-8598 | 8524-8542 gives 0.10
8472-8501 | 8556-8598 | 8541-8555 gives 0.14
